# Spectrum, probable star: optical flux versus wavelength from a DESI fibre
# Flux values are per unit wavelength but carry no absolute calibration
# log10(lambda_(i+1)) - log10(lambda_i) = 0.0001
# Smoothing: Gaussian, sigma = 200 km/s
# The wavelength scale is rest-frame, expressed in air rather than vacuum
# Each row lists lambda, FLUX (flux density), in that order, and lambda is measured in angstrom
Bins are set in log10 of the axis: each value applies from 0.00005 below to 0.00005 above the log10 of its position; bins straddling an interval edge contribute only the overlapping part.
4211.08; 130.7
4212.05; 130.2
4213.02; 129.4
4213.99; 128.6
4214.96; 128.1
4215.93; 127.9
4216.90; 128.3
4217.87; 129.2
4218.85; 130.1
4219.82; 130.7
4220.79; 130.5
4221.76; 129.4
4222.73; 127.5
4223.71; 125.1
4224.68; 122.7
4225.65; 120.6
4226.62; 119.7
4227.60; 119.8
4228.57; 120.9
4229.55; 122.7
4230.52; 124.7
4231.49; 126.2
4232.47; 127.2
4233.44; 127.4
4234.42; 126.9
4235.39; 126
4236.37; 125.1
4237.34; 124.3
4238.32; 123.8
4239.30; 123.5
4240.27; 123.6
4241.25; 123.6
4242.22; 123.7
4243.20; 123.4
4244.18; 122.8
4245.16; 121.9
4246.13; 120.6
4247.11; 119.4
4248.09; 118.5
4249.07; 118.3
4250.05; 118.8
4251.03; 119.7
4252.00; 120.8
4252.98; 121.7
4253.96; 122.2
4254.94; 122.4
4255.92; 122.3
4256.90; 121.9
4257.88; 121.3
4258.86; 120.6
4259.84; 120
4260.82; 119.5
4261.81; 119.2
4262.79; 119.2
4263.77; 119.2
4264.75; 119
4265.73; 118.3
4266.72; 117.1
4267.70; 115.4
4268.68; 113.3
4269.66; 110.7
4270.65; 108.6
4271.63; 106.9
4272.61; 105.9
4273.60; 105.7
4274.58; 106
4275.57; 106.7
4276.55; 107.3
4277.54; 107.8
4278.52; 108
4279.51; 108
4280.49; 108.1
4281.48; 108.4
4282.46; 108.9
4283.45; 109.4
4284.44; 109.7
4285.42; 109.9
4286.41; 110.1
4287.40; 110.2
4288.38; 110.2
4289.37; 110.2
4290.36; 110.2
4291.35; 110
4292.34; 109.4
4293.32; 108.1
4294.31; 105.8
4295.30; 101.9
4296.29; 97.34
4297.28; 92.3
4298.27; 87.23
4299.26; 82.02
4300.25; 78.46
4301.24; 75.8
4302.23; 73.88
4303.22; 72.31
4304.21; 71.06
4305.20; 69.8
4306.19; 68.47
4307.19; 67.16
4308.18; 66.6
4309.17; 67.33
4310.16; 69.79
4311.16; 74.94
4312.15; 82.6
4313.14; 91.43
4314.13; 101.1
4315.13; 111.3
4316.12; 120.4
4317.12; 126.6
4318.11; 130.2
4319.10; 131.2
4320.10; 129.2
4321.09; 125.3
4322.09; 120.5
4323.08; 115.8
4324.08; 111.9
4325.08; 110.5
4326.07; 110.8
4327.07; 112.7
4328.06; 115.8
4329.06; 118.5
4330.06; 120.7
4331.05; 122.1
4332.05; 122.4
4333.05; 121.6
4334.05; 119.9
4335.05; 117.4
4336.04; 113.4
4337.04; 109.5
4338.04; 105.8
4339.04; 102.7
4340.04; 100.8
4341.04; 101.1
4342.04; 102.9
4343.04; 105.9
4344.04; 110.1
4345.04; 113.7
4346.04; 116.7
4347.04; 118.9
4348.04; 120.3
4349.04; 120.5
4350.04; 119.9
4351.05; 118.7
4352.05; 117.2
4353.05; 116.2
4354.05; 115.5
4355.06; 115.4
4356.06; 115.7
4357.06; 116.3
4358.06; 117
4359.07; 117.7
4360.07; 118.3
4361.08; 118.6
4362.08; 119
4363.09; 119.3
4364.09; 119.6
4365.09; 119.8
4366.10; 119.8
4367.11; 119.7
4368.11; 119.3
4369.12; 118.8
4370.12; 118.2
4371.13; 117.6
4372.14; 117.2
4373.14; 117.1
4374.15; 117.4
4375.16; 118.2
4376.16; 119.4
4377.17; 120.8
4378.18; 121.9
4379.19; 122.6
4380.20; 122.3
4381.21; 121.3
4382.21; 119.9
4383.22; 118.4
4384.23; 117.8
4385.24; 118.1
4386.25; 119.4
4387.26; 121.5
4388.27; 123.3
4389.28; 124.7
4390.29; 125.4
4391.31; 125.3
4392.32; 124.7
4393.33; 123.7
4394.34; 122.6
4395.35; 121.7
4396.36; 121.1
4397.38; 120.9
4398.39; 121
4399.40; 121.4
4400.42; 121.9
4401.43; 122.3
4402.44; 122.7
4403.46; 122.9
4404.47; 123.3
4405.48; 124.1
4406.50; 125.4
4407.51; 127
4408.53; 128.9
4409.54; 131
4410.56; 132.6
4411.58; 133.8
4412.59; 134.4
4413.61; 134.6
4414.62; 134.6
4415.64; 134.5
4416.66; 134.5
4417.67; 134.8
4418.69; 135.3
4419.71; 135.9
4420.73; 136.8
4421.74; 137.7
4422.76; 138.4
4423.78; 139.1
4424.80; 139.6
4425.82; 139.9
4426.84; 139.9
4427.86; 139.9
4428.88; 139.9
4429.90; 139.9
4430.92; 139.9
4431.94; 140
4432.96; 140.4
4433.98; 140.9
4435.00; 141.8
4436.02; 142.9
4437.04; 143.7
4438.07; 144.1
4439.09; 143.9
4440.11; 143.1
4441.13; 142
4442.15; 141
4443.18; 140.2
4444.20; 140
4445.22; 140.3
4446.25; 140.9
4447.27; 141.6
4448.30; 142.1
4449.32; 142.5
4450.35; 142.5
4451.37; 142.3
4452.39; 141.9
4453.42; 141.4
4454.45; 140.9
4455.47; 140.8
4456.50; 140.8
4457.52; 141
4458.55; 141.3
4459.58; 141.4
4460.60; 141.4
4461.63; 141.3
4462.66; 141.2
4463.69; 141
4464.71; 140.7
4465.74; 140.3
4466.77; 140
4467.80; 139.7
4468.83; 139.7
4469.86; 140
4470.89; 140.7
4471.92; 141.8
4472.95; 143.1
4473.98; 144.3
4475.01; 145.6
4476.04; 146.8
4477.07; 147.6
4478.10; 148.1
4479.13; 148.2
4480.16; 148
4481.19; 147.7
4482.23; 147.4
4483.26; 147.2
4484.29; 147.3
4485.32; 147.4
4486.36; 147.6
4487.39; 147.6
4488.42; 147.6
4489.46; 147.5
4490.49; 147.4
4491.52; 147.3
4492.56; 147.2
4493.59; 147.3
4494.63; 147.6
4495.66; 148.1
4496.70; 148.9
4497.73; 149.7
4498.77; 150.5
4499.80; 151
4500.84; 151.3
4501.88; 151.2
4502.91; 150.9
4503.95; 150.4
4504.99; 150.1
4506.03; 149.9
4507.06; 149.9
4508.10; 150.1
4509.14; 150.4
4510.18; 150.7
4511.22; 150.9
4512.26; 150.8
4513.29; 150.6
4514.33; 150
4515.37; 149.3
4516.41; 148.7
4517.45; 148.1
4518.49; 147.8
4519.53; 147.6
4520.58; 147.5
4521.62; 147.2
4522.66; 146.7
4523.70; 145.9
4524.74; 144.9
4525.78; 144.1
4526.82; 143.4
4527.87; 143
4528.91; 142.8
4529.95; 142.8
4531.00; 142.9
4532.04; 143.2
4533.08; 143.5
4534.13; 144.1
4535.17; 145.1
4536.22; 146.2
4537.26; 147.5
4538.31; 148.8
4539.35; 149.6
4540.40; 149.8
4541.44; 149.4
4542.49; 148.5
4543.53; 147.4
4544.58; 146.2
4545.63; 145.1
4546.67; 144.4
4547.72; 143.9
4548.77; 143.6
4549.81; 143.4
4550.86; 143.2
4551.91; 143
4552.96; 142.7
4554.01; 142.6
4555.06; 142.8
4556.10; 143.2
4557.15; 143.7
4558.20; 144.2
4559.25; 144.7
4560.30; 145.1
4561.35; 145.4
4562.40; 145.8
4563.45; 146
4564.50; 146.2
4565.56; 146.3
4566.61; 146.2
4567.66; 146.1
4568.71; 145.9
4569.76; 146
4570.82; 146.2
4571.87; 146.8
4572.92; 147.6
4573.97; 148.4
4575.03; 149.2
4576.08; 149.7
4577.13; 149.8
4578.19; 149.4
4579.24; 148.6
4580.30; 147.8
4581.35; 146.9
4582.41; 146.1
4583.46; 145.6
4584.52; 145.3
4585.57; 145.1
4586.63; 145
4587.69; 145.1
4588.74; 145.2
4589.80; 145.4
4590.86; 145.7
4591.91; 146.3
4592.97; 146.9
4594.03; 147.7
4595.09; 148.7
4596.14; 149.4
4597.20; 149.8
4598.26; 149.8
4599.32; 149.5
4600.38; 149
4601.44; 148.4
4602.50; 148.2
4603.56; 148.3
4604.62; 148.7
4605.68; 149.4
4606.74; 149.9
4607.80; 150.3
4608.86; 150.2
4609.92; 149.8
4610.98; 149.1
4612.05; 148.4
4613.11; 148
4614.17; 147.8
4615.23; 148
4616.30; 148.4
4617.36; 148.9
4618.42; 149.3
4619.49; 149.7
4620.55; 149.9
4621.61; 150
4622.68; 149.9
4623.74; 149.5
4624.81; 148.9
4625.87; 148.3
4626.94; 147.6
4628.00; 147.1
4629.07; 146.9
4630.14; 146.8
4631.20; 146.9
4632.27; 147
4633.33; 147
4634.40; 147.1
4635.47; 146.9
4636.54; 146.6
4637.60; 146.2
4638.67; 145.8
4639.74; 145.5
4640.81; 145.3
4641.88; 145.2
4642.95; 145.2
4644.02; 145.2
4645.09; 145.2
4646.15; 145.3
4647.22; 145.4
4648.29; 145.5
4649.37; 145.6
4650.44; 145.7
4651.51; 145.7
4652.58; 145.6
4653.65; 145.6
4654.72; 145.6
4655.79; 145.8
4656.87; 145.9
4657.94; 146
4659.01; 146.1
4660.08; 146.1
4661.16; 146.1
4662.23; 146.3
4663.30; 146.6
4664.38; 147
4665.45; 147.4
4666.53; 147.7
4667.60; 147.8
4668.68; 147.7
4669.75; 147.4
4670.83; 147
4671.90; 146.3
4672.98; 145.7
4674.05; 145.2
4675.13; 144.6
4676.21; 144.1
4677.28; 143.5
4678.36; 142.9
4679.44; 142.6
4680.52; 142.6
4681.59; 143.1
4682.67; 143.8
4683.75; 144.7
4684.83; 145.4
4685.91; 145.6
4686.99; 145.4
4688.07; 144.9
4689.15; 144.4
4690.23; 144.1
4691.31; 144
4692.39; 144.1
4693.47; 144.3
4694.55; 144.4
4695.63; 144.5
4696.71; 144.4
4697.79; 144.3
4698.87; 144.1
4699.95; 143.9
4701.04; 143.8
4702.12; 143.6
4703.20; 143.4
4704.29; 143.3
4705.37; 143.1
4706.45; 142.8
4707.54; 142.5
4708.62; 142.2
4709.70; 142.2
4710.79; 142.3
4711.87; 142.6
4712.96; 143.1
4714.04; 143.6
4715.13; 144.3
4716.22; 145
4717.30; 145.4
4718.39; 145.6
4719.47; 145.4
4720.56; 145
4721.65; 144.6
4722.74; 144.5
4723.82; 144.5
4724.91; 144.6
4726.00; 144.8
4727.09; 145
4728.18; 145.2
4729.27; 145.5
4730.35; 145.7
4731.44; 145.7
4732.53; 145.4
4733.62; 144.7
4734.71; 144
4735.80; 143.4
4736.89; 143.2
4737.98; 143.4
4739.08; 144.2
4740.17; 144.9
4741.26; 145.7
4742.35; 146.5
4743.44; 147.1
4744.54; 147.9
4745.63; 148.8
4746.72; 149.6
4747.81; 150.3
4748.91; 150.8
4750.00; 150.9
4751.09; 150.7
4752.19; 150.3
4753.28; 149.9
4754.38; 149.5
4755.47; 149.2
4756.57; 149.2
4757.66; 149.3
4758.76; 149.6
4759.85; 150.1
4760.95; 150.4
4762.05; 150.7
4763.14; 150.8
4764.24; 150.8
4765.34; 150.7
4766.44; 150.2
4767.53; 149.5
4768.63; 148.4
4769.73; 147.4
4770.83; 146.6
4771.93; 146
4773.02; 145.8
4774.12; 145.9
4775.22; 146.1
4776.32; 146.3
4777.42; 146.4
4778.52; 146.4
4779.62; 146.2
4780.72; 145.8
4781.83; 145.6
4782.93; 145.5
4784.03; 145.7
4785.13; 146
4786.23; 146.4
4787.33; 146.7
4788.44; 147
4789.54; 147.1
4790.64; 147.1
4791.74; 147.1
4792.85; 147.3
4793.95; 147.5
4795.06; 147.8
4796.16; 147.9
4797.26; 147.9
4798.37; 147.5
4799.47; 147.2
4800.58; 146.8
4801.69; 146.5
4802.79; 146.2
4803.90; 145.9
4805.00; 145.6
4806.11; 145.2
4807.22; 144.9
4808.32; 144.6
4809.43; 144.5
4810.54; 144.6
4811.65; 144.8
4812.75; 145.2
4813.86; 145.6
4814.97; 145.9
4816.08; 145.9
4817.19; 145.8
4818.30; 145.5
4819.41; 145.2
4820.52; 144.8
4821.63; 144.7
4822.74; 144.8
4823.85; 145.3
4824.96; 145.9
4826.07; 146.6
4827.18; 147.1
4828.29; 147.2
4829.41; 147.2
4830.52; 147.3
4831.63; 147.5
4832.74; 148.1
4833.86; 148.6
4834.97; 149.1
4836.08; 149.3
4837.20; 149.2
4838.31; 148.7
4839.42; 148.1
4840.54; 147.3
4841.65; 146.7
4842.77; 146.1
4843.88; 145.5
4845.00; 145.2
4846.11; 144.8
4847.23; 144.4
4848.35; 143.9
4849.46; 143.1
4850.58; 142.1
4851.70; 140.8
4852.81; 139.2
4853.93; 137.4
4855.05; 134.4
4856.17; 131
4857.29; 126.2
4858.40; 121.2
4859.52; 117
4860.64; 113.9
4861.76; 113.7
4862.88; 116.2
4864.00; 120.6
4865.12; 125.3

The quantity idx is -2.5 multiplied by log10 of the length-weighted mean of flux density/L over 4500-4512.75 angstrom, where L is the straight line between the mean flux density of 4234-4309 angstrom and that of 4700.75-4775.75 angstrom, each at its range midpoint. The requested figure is -0.18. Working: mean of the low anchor 109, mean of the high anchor 146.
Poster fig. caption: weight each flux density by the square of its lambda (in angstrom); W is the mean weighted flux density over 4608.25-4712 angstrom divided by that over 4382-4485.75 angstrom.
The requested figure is 1.18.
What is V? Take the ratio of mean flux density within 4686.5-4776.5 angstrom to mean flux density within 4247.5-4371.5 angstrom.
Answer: 1.33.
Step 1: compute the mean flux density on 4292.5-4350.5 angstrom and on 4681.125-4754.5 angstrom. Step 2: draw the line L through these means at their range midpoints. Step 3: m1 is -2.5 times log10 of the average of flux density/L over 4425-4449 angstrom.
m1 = -0.219 mag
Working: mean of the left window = 103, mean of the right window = 145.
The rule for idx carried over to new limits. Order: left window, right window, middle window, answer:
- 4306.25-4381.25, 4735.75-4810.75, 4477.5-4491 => -0.19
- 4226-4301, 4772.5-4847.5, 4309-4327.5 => 0.09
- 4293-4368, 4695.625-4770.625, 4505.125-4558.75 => -0.16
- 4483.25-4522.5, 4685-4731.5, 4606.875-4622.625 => -0.02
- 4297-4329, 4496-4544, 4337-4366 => -0.08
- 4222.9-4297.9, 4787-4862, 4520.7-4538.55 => -0.12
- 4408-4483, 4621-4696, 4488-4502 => -0.05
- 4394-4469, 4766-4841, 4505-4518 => -0.09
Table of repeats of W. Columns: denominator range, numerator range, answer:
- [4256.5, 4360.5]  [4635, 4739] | 1.59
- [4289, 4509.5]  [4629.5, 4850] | 1.34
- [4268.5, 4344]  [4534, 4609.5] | 1.59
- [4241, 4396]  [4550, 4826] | 1.54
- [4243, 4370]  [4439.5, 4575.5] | 1.45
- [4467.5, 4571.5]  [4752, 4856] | 1.13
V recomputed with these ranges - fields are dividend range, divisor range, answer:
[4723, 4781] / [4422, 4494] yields 1.03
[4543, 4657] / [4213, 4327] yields 1.31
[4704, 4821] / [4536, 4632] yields 0.99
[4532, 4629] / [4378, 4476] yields 1.09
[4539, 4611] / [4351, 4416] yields 1.20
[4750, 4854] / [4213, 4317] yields 1.32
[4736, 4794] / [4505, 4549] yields 1.00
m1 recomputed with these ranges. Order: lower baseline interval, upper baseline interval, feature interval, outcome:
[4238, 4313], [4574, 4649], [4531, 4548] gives -0.058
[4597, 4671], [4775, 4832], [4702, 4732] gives 0.020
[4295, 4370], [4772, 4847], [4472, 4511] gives -0.229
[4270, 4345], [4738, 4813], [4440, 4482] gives -0.203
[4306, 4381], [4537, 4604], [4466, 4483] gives -0.095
